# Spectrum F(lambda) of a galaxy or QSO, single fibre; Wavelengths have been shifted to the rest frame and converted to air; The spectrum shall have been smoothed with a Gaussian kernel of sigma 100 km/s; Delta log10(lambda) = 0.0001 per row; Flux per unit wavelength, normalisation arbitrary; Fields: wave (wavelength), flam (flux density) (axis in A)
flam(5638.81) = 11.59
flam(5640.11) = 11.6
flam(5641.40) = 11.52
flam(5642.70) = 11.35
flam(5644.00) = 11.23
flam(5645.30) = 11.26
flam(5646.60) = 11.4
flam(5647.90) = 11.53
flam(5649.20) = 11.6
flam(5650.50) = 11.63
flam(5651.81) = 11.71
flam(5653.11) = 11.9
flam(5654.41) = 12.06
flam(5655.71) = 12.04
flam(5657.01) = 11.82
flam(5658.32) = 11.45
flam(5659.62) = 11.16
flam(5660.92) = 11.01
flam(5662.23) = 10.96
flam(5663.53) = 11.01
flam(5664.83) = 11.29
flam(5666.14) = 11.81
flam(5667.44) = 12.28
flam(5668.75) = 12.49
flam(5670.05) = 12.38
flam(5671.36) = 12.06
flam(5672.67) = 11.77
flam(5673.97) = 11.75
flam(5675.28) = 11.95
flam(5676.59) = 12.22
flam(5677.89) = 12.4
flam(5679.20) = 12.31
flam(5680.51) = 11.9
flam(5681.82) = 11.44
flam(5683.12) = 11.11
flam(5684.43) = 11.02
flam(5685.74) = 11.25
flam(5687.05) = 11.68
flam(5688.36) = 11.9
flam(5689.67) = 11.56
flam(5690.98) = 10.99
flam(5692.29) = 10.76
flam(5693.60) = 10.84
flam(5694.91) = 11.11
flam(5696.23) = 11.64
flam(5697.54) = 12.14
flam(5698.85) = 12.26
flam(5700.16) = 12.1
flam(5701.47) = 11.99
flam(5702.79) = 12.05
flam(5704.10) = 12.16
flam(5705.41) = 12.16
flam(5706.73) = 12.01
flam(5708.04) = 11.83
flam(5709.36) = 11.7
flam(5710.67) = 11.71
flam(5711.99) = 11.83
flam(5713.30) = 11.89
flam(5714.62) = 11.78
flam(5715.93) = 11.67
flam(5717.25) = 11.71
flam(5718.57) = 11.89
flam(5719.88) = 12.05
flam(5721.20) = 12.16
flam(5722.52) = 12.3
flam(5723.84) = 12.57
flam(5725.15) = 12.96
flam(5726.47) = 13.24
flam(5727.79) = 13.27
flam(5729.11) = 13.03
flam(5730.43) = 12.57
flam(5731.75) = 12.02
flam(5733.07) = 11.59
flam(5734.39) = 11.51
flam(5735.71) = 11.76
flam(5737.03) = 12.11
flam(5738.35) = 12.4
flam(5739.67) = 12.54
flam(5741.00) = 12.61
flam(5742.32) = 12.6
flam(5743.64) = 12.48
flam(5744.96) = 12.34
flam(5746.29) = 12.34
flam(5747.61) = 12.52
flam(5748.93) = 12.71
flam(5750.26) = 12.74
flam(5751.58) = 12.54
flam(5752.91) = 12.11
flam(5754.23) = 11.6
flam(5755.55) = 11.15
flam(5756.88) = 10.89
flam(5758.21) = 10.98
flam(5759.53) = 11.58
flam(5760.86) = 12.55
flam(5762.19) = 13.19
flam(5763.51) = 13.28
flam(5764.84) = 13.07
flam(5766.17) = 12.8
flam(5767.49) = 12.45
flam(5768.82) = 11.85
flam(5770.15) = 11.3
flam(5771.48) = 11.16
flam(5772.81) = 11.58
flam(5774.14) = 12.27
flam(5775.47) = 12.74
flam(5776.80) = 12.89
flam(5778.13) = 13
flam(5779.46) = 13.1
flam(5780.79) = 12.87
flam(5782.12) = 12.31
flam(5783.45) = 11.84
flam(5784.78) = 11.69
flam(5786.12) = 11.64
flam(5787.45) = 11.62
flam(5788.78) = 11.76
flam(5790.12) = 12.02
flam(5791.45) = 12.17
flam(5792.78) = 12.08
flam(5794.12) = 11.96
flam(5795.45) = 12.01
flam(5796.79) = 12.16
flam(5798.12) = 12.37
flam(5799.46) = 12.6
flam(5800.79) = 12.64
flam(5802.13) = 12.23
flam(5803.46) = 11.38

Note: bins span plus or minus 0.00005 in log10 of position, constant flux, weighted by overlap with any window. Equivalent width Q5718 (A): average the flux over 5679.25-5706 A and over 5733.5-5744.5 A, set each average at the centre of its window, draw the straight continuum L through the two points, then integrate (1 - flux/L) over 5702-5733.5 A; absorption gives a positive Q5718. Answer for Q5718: -0.58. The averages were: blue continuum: 11.6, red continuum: 12.2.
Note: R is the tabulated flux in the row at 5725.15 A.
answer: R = 12.96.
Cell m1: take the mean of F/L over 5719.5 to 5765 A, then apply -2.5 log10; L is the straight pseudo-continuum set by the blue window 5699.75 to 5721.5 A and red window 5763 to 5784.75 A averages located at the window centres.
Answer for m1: -0.02 mag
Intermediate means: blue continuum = 11.9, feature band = 12.3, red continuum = 12.4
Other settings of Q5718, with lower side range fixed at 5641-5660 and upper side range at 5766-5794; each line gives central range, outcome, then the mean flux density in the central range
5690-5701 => 0.26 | 11.5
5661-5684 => -0.25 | 11.8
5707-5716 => 0.04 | 11.8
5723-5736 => -0.60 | 12.5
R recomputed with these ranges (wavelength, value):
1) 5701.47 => 11.99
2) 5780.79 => 12.87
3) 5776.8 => 12.89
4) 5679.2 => 12.31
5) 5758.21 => 10.98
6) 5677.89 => 12.4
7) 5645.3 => 11.26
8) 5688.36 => 11.9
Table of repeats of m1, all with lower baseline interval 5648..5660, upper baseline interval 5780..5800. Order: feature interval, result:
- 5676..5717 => 0.01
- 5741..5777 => -0.02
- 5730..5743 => -0.02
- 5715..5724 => -0.01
